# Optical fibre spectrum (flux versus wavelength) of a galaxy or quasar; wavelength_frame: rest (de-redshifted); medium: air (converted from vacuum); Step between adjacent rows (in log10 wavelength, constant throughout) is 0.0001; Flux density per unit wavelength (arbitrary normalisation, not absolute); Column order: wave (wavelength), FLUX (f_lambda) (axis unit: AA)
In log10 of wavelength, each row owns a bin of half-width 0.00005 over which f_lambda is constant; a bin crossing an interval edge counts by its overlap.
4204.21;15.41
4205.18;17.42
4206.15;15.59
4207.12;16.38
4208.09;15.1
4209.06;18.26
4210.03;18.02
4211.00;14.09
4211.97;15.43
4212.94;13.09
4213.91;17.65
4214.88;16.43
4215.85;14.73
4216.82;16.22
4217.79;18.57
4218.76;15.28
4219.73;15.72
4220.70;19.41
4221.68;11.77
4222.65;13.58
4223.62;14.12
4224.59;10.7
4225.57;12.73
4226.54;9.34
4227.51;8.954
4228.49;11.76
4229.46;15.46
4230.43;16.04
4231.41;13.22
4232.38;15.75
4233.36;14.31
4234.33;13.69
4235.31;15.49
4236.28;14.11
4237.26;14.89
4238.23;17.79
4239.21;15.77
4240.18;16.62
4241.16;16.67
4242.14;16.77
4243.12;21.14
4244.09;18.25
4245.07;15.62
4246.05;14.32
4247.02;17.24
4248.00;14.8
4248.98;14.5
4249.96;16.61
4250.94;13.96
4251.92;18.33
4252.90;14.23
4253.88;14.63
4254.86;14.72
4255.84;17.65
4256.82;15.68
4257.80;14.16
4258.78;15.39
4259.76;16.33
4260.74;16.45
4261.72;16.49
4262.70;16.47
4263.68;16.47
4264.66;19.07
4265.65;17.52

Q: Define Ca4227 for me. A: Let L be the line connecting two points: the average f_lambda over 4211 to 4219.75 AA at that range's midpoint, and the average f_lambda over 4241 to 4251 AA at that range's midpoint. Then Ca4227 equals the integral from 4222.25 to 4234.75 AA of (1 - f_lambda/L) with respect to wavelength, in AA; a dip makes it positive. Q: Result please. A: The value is 2.37 AA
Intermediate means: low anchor 15.8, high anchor 16.4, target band 13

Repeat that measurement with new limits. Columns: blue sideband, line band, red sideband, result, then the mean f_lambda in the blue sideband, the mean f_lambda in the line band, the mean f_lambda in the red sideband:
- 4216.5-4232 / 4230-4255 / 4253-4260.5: -1.6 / 13.9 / 15.8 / 15.5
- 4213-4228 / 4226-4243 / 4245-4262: 0.3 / 14.3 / 14.6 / 15.6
